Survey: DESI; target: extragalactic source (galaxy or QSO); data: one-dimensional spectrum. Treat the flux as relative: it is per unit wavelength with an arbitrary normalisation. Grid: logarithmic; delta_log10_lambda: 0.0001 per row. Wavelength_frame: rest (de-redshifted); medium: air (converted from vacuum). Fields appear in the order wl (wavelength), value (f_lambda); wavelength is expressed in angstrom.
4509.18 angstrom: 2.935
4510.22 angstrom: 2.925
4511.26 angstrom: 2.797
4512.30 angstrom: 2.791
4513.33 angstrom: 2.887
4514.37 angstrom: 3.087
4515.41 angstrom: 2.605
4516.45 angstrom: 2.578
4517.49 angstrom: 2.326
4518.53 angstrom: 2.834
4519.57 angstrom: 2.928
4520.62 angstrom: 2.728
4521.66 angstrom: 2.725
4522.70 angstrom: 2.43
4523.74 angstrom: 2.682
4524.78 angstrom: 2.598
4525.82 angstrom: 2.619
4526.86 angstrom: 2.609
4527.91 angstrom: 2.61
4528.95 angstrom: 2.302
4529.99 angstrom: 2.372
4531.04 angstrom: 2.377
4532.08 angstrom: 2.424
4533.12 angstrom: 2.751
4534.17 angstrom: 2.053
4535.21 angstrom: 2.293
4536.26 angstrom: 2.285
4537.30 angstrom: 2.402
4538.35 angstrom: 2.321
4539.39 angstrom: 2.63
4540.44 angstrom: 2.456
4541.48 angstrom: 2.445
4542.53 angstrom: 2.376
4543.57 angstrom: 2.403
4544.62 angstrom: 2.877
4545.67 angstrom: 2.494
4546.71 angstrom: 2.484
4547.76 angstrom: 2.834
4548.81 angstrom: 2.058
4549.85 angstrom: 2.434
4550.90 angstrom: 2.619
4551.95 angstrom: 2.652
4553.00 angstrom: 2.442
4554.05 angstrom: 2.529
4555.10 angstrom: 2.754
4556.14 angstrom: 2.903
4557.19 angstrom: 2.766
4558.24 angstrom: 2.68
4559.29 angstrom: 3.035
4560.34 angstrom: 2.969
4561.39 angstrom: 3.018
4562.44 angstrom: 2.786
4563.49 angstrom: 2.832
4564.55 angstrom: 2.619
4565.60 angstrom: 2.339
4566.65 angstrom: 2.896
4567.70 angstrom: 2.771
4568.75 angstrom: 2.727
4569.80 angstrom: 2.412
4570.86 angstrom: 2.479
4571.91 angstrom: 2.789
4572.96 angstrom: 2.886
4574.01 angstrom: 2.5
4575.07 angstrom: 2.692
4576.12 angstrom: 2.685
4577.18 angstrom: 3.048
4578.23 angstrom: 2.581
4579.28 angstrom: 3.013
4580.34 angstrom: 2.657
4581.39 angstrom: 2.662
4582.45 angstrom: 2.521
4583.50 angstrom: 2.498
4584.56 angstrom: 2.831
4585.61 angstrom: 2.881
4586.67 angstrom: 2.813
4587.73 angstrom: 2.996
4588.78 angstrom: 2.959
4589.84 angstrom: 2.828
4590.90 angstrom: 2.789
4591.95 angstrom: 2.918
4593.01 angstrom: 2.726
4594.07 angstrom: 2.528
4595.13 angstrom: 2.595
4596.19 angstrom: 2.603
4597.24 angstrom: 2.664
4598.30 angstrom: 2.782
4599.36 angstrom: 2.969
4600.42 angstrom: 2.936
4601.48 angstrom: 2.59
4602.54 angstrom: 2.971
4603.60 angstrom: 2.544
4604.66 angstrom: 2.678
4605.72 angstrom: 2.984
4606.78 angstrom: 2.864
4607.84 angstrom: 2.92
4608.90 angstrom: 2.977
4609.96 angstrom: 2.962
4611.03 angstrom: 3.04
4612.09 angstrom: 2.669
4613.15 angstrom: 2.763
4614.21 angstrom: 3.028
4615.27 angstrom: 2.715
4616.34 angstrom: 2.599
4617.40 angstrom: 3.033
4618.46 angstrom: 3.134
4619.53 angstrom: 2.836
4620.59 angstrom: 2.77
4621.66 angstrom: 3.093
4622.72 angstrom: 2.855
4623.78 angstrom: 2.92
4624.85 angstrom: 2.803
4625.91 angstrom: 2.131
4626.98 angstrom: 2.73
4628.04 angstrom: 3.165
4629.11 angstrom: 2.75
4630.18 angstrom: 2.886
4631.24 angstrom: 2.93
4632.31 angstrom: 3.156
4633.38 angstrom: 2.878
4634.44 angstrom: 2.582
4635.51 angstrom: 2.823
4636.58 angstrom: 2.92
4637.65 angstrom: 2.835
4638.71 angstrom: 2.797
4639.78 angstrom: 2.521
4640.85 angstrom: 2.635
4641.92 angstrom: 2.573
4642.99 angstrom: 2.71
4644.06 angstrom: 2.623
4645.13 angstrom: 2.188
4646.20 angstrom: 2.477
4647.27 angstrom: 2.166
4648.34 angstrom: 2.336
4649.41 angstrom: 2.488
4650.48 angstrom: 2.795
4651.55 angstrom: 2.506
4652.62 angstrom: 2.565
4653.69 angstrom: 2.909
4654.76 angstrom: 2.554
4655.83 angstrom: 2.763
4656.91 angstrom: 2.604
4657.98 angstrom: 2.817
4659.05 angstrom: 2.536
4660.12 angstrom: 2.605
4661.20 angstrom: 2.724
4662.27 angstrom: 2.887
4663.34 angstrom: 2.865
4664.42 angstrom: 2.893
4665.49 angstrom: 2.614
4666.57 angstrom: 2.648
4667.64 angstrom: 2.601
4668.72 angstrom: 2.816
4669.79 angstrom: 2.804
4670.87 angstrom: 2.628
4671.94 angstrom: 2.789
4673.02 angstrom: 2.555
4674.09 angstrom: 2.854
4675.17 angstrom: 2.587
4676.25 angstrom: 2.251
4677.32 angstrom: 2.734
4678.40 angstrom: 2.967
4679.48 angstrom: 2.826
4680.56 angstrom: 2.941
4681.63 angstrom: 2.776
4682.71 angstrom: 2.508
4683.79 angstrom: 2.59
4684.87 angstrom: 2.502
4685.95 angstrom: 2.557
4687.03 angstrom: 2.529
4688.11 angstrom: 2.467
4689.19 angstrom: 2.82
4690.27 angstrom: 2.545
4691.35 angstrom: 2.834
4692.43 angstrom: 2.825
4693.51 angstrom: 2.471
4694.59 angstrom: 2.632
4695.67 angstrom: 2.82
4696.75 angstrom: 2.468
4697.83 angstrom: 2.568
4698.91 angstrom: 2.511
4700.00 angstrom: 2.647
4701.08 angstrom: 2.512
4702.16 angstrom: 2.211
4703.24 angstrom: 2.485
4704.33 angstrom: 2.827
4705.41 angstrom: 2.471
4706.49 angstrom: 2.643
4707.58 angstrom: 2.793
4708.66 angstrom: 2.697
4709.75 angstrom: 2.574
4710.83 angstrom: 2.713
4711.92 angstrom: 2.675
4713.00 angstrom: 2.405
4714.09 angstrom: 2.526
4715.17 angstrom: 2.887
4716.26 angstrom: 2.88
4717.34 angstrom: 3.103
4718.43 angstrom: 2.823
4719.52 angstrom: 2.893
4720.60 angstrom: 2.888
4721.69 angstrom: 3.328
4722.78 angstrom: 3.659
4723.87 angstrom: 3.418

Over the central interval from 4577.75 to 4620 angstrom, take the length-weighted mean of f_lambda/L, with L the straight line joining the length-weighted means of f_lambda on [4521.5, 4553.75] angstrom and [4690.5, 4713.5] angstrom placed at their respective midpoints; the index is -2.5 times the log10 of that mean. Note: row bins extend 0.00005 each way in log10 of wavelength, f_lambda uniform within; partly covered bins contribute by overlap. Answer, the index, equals -0.11 mag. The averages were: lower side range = 2.48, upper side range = 2.61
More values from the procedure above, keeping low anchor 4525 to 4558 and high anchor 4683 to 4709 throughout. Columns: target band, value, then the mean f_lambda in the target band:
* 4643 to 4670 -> -0.02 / 2.63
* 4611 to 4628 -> -0.11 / 2.82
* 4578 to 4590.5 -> -0.10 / 2.77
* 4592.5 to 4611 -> -0.10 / 2.79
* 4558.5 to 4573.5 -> -0.10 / 2.75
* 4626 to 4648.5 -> -0.05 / 2.69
